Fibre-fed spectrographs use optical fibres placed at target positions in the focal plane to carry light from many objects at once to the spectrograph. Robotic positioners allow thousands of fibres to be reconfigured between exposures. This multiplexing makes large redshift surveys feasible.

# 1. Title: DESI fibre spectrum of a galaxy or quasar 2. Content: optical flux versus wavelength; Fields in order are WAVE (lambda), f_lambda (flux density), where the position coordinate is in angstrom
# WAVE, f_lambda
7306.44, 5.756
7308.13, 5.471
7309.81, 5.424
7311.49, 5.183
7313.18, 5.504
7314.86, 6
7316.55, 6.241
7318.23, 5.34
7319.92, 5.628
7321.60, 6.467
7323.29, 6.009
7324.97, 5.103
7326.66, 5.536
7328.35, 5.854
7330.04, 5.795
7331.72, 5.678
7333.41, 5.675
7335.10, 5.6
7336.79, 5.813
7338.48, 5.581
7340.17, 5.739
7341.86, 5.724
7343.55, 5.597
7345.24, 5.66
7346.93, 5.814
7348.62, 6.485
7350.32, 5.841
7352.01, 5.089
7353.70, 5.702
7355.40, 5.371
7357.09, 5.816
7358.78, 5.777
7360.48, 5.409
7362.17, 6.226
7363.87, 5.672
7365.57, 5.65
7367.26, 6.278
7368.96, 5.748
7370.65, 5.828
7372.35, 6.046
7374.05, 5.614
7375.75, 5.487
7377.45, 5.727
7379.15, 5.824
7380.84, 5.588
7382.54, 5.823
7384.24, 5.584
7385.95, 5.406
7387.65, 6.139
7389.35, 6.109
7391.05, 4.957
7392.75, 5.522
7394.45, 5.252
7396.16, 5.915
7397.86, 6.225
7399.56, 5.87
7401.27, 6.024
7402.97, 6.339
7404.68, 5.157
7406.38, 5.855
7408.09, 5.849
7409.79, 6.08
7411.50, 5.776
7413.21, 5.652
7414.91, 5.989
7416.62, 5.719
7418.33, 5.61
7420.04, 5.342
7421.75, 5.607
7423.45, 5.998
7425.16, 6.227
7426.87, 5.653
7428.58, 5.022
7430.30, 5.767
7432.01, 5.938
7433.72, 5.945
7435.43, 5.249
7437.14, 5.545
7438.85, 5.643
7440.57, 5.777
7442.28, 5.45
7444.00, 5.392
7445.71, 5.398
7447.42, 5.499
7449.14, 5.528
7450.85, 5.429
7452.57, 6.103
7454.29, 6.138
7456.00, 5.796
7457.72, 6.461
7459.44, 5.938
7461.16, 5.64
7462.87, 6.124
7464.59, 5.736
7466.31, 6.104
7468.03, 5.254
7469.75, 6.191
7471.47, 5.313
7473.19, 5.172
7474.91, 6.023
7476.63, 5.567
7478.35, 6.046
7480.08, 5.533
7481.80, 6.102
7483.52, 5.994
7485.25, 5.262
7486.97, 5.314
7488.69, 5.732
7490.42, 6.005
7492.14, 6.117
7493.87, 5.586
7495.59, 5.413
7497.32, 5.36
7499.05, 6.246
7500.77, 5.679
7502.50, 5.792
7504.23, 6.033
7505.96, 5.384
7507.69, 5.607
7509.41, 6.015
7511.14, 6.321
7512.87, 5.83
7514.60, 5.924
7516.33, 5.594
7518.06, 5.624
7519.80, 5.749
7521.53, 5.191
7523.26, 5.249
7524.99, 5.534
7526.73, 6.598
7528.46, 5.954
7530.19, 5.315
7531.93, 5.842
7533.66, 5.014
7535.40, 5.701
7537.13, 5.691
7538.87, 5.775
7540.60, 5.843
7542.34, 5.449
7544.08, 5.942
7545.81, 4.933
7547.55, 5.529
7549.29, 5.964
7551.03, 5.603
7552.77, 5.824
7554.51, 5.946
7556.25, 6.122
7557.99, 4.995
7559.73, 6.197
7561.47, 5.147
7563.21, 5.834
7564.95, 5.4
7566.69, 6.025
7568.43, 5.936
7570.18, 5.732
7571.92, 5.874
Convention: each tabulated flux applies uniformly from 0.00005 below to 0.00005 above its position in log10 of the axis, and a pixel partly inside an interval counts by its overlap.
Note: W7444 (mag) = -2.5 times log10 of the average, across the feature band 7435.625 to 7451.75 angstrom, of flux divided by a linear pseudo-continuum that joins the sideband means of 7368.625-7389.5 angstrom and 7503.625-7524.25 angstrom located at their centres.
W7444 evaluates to 0.04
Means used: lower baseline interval 5.75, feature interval 5.51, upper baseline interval 5.71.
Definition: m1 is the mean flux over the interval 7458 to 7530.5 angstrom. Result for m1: 5.75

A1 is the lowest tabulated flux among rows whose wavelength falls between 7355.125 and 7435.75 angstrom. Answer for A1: 4.957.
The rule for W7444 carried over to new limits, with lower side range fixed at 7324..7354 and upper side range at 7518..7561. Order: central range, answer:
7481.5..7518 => -0.02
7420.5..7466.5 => -0.01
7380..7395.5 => 0.02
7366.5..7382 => -0.02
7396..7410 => -0.05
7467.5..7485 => -0.01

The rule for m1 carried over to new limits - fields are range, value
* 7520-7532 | 5.66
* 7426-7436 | 5.6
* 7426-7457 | 5.63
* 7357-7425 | 5.77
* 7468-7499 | 5.69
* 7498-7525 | 5.74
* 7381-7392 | 5.66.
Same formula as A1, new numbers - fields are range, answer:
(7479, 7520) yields 5.262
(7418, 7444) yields 5.022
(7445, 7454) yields 5.398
